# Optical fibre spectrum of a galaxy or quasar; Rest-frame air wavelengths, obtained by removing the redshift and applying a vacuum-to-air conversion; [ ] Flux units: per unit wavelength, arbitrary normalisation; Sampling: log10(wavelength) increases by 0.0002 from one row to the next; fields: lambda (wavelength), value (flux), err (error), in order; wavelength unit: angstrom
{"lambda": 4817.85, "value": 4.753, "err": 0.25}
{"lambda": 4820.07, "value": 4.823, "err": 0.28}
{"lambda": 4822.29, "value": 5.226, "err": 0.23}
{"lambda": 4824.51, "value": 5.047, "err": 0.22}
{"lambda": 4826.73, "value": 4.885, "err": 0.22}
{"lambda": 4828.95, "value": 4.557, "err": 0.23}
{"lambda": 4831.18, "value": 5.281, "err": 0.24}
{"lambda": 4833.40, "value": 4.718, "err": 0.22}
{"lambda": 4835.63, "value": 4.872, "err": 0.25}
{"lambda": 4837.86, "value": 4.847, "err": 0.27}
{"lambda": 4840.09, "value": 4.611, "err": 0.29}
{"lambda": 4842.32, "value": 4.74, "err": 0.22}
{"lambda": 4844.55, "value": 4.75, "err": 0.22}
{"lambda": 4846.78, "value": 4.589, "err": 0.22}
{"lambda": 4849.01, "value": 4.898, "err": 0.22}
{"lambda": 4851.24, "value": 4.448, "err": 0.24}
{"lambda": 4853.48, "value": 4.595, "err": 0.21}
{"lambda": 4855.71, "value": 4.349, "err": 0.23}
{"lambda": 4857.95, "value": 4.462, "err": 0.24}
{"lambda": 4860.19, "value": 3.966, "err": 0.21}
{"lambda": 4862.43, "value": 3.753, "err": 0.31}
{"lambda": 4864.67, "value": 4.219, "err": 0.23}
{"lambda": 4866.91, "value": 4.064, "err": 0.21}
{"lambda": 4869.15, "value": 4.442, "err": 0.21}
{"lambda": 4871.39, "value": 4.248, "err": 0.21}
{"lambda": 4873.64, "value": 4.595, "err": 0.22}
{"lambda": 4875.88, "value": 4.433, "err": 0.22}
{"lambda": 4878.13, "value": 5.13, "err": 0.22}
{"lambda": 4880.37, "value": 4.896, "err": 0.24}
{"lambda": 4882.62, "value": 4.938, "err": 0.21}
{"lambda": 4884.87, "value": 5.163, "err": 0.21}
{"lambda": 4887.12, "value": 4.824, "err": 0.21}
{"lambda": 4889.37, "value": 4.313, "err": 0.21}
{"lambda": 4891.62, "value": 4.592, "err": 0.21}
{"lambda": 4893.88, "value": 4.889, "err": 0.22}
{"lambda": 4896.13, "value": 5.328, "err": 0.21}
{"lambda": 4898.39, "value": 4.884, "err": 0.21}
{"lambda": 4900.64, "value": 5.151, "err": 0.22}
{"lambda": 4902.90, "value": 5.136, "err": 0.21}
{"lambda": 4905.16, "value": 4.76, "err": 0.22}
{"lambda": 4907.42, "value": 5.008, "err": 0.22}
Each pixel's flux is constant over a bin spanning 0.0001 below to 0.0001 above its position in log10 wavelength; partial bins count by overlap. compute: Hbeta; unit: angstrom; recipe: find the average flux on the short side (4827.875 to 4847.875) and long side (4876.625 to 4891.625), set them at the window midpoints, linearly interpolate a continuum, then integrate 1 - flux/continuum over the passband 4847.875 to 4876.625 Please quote 2.8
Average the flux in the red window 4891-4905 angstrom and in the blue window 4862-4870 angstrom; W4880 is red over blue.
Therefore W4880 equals 1.2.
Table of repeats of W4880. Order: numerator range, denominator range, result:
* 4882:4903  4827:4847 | 1.03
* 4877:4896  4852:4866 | 1.15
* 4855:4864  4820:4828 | 0.82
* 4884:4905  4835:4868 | 1.10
